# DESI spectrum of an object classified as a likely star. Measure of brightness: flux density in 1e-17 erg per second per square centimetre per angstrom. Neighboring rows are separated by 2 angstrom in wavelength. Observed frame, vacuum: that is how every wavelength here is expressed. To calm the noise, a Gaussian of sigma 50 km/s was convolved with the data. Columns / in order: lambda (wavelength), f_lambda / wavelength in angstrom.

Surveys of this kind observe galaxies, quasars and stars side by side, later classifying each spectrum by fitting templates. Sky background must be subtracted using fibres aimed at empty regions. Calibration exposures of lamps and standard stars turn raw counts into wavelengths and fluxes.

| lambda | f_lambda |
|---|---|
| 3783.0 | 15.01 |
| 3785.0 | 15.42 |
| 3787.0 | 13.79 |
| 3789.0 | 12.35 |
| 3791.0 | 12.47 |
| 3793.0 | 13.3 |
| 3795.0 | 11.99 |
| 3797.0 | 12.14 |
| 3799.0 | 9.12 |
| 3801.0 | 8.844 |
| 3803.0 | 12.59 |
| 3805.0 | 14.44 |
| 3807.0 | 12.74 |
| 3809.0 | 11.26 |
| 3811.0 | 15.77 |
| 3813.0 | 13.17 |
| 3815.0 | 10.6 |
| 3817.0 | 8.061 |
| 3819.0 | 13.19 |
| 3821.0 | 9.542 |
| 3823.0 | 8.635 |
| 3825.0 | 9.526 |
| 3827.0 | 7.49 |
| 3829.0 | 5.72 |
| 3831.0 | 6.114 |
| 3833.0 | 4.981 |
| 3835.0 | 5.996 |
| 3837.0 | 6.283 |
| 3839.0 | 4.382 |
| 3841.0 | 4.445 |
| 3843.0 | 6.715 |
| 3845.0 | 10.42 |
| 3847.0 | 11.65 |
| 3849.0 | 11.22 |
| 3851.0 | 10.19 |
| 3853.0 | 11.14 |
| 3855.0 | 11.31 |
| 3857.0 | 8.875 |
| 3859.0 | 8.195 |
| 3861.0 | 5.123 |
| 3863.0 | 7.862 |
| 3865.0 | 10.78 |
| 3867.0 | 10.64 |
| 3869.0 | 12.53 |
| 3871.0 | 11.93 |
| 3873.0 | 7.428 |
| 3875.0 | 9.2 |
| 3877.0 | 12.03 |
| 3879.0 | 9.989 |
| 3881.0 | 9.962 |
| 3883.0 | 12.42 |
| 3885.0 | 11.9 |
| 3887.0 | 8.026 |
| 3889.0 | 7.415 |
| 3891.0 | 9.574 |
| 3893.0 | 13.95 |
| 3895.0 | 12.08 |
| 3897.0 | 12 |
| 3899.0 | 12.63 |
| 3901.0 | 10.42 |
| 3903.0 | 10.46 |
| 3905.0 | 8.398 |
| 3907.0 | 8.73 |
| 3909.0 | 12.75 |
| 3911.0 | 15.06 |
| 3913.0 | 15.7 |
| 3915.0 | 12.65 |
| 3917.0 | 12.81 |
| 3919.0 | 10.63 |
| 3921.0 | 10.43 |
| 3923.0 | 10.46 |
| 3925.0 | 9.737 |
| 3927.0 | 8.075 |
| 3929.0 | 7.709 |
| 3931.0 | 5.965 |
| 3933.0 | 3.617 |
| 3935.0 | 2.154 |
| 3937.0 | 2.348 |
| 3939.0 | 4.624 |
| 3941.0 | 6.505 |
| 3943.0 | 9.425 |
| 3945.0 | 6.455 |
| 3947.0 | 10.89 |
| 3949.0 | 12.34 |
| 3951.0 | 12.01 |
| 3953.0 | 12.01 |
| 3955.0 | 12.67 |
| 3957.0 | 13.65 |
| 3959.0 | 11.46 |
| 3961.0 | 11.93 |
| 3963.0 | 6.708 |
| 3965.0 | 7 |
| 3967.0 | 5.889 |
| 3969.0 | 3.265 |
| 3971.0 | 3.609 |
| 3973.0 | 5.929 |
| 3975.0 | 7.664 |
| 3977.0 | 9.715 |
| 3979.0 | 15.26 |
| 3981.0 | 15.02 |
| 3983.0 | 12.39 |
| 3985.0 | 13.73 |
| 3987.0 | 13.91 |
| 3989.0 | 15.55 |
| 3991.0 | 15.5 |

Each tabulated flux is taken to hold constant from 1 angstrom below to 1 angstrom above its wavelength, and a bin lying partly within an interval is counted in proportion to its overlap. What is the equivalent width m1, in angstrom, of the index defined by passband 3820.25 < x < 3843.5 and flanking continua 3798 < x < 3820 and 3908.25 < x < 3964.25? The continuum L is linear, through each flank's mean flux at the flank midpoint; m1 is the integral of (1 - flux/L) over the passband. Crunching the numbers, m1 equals 9.8 angstrom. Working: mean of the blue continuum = 11.8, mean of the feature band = 6.62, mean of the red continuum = 9.64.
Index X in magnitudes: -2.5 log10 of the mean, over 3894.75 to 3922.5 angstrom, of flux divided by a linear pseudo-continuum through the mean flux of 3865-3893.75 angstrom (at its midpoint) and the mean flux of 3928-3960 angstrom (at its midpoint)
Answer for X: -0.23 mag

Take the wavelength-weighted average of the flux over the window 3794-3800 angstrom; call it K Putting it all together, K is 11.1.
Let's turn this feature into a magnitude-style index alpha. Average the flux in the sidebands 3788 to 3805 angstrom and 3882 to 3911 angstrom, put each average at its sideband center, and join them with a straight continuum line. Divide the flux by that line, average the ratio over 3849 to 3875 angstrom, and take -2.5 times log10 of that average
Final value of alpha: 0.16 mag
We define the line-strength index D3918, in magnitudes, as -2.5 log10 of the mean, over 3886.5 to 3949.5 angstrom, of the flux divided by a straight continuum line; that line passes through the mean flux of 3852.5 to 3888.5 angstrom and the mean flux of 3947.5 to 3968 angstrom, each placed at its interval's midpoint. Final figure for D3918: 0.08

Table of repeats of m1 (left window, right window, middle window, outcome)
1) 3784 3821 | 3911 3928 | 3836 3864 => 8.3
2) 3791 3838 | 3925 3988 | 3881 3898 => -2.6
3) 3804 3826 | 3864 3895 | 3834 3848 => 5.0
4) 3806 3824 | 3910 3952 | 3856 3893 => 1.5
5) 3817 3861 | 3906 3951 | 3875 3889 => -2.7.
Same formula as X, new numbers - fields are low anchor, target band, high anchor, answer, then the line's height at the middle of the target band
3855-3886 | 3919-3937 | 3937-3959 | 0.34 mag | 9.82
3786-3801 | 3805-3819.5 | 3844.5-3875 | -0.08 mag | 11.4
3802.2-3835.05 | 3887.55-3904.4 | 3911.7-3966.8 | -0.15 mag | 9.55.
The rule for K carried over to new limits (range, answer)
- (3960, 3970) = 6.96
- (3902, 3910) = 10.1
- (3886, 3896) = 10.2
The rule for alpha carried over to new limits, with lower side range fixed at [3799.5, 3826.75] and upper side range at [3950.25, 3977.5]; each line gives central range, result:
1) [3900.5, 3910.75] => -0.08 mag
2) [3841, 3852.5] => 0.12 mag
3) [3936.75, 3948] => 0.29 mag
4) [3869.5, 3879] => 0.00 mag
